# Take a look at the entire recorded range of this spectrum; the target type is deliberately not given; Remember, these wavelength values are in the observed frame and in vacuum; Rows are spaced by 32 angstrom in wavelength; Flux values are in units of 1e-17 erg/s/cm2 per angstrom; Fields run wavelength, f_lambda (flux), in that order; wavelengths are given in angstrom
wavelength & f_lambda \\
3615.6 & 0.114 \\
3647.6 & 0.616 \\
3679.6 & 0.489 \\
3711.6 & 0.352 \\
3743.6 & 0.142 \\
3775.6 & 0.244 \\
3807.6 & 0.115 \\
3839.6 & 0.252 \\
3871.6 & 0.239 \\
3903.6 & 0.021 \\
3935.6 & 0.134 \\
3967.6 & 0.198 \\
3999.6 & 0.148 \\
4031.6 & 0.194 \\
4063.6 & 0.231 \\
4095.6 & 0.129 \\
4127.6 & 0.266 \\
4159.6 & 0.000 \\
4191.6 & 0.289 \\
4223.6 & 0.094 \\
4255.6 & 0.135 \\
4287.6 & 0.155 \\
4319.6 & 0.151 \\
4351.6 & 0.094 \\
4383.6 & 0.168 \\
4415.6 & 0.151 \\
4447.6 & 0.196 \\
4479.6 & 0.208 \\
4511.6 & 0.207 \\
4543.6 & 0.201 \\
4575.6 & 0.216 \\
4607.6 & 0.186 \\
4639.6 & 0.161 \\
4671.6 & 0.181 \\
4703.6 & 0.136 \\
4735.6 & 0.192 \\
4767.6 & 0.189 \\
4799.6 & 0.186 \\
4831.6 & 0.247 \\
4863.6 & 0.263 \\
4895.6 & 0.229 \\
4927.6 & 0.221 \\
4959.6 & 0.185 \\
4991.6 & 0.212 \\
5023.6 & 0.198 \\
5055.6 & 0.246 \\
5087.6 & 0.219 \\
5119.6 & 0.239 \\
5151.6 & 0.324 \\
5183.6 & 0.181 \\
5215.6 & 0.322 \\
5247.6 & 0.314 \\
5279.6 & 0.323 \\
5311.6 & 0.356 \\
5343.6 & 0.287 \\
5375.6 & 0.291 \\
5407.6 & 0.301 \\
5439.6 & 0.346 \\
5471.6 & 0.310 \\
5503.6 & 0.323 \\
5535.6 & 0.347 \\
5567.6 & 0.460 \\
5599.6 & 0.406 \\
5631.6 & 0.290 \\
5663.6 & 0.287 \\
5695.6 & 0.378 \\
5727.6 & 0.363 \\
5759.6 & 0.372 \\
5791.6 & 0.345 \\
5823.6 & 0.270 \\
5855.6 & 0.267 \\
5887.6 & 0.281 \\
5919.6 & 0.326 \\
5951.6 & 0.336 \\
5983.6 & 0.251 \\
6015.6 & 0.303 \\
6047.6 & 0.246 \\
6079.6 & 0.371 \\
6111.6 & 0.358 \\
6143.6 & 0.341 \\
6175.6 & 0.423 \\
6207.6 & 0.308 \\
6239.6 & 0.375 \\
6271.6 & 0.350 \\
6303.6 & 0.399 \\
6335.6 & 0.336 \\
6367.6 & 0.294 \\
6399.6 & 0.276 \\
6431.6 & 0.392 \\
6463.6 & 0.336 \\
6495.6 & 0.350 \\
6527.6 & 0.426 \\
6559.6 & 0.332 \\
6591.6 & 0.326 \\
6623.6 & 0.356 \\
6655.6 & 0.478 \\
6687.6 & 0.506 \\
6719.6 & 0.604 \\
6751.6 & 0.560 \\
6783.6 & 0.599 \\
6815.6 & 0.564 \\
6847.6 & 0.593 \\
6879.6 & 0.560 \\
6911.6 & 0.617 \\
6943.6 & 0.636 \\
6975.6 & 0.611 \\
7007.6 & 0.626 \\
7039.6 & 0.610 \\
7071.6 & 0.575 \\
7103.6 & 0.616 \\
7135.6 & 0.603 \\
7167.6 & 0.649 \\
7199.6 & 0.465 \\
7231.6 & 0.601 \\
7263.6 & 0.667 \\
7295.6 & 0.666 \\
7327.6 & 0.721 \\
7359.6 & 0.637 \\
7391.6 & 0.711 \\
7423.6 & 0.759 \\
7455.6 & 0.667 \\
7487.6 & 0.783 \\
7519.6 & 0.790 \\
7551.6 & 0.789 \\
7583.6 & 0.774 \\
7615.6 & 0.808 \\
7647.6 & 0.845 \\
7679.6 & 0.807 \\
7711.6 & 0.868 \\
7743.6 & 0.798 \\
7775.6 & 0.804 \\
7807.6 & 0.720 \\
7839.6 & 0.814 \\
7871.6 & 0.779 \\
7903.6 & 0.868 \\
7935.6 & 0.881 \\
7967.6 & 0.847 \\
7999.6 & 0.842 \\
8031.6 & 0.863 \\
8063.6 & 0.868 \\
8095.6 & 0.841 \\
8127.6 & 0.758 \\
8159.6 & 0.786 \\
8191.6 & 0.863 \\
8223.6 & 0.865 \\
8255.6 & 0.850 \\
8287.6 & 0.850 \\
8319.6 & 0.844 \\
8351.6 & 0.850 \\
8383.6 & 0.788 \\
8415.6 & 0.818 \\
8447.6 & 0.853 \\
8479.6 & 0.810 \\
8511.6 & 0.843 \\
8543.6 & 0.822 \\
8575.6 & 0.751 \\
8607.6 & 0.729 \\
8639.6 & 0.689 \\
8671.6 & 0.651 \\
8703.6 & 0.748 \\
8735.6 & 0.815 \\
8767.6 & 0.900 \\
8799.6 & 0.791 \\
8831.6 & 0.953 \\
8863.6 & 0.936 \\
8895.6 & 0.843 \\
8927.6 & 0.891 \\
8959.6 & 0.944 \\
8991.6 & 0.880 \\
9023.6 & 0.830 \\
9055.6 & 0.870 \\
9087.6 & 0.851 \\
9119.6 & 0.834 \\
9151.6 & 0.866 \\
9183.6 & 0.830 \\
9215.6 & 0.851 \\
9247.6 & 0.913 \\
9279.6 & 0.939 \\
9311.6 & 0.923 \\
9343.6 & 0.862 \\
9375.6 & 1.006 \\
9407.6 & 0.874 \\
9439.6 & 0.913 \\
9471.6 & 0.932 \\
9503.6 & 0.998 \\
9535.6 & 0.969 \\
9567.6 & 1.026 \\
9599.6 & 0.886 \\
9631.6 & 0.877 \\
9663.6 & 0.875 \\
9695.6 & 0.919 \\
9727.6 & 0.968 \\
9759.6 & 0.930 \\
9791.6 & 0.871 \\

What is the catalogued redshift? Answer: 0.671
